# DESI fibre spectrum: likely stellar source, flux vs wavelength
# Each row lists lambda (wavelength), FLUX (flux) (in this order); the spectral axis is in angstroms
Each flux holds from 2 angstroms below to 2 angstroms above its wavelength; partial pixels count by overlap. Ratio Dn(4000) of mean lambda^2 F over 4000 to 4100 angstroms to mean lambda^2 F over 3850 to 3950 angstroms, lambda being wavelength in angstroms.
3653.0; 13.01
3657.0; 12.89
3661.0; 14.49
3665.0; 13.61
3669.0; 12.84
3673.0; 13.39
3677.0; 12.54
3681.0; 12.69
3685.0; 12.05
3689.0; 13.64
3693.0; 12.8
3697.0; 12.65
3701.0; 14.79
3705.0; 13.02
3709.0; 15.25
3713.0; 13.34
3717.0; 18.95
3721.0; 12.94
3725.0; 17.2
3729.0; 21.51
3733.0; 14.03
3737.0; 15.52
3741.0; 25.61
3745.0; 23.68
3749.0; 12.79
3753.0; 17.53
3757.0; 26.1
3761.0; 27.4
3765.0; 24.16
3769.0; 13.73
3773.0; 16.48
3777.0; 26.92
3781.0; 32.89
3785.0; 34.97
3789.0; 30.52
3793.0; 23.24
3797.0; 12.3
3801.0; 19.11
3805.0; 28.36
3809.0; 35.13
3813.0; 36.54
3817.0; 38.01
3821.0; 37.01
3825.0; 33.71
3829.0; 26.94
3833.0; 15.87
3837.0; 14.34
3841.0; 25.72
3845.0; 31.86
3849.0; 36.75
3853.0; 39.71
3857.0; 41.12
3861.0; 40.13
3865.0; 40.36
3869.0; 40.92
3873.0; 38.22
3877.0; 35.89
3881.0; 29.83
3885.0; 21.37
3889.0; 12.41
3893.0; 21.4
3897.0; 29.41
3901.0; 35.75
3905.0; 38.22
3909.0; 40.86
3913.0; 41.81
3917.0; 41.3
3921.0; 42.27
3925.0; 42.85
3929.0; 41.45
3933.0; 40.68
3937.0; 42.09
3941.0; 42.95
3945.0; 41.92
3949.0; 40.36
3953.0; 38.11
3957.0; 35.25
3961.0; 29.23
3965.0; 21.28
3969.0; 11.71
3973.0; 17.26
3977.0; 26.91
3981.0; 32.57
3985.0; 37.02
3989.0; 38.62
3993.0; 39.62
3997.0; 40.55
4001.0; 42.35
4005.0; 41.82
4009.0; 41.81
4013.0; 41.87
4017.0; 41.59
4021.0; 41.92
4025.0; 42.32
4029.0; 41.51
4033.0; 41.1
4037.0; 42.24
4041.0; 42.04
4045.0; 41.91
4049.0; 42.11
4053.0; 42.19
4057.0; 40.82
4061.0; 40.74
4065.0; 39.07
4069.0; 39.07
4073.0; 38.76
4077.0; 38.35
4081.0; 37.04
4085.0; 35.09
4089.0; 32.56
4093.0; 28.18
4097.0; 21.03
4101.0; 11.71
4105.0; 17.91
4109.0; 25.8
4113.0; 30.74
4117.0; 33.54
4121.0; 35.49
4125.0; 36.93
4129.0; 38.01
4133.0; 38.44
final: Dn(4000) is 1.1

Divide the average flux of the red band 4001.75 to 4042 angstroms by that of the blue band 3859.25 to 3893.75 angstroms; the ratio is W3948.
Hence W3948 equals 1.3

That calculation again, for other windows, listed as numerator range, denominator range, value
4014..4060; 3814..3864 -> 1.30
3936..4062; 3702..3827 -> 1.63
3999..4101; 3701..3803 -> 1.90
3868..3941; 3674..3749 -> 2.28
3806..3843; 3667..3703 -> 2.24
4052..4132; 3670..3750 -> 2.15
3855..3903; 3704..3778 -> 1.72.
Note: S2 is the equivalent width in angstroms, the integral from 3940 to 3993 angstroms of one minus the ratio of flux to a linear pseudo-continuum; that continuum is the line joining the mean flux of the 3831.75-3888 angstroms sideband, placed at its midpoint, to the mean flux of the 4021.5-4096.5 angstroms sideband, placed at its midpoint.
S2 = 5.7 angstroms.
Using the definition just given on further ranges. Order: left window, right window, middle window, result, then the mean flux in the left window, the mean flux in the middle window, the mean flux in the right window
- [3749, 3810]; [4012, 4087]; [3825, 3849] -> 2.2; 24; 25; 40.5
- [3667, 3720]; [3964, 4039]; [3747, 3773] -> -2.0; 13.7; 20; 36.2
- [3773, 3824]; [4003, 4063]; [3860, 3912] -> 1.7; 29.2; 32.7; 41.7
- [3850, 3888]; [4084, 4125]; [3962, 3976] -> 6.0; 35.8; 18.4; 27.5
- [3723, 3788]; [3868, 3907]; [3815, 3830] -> -4.8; 22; 34.4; 30.1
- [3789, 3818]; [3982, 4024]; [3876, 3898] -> 5.7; 27.4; 24.4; 40.6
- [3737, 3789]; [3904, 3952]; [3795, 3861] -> 1.7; 23.5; 29.9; 41.4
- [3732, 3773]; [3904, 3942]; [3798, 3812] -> -0.2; 20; 27.1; 41.5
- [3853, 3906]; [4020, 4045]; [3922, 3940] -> -3.0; 32.9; 41.9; 41.9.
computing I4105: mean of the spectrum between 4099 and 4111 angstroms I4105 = 18.5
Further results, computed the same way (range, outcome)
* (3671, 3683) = 12.9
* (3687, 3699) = 13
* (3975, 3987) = 32.2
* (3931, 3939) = 41.4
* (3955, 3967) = 28.6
